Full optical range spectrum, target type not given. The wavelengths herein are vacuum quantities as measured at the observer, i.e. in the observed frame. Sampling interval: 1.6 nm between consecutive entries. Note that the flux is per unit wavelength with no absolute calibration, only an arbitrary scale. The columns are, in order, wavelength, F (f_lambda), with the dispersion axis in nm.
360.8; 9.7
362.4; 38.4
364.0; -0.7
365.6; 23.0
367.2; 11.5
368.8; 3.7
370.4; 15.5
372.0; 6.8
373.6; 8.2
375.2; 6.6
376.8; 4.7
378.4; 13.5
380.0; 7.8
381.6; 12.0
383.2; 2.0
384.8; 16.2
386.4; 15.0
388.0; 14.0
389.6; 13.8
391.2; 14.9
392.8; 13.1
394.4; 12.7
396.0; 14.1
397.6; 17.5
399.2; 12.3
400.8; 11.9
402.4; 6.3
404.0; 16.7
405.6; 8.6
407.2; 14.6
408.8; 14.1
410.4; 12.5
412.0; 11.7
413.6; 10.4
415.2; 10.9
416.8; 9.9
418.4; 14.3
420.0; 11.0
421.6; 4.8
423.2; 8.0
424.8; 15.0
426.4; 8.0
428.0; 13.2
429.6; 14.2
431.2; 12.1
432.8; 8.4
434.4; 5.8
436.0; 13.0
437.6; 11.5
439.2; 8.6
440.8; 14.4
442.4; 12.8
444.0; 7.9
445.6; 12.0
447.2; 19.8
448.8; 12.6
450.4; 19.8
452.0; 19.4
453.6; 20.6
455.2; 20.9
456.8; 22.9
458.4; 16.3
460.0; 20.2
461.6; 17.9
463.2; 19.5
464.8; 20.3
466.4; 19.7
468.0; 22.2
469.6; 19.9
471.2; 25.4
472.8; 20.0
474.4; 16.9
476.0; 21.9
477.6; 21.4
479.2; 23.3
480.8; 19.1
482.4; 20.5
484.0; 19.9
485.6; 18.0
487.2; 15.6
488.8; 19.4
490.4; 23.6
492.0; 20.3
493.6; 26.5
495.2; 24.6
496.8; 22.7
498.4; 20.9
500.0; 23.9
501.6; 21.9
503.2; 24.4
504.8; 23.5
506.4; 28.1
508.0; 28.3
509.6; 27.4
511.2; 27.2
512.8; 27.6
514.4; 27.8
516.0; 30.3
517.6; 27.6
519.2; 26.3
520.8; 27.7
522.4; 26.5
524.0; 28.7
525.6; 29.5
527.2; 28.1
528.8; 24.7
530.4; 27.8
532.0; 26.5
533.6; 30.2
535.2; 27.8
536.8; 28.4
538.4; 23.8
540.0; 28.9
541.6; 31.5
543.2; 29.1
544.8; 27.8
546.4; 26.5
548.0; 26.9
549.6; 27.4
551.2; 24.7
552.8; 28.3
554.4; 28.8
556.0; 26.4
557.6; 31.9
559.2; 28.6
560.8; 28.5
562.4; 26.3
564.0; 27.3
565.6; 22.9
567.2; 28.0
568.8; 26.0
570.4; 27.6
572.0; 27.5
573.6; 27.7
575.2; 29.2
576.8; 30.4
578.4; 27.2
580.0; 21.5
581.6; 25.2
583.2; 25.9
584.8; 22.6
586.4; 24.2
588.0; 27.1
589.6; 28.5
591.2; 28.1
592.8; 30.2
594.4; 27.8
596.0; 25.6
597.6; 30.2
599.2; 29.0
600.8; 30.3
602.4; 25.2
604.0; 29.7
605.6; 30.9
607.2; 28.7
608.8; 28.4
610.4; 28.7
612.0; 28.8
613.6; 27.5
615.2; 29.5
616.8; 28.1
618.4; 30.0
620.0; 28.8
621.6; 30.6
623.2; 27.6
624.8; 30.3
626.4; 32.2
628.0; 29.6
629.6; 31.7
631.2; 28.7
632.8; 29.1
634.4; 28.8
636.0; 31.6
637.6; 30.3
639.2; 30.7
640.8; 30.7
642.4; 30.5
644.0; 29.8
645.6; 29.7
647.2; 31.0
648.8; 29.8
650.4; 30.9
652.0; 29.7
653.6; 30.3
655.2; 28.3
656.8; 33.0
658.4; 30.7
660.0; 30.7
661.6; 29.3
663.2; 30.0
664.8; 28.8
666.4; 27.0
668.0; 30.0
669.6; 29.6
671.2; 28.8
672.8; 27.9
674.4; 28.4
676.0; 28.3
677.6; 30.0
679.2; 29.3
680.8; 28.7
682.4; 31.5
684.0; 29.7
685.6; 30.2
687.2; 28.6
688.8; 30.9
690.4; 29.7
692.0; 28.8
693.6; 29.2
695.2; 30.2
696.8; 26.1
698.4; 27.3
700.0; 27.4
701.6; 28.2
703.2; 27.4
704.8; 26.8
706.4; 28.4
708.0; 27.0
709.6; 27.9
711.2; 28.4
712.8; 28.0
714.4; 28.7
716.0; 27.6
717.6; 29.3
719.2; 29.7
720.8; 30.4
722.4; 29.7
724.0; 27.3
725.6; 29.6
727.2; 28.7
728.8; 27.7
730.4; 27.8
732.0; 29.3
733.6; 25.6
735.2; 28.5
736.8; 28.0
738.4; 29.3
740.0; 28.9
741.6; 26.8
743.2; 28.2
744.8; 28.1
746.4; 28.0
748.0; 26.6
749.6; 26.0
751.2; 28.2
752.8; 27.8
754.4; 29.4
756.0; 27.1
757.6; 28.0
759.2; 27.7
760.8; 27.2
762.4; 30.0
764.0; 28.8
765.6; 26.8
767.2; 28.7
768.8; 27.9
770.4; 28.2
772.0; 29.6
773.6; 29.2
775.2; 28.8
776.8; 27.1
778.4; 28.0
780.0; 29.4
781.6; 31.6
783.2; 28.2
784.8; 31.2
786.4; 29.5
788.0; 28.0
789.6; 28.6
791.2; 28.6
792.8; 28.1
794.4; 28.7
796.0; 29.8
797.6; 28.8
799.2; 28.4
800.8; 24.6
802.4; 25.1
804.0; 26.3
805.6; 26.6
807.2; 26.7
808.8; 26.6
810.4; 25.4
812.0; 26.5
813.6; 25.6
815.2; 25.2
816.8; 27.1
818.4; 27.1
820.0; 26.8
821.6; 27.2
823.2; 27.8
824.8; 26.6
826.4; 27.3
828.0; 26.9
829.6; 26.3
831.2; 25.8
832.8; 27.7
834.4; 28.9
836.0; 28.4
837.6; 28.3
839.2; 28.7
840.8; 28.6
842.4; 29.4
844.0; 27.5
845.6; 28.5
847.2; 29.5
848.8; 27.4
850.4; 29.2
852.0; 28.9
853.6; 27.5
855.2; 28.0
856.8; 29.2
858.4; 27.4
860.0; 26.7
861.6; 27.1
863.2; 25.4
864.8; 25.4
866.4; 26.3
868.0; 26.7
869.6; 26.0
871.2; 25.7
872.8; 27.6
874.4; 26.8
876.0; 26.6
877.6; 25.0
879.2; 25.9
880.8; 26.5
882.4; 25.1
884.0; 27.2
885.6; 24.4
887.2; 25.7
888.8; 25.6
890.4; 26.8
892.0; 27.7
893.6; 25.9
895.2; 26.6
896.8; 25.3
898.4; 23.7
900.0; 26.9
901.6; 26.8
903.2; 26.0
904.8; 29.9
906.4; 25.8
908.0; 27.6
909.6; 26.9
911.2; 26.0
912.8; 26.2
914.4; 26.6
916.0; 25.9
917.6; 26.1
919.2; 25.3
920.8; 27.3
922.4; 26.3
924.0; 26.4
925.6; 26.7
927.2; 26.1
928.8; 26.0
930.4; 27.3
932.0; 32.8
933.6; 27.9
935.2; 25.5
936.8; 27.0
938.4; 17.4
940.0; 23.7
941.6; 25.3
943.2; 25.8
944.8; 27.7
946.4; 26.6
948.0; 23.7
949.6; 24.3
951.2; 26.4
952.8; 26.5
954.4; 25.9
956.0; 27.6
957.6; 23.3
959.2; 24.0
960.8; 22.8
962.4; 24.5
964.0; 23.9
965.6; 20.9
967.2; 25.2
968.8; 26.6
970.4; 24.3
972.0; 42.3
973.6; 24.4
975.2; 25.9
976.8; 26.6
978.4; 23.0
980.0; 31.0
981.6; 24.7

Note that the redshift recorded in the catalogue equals 0.130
